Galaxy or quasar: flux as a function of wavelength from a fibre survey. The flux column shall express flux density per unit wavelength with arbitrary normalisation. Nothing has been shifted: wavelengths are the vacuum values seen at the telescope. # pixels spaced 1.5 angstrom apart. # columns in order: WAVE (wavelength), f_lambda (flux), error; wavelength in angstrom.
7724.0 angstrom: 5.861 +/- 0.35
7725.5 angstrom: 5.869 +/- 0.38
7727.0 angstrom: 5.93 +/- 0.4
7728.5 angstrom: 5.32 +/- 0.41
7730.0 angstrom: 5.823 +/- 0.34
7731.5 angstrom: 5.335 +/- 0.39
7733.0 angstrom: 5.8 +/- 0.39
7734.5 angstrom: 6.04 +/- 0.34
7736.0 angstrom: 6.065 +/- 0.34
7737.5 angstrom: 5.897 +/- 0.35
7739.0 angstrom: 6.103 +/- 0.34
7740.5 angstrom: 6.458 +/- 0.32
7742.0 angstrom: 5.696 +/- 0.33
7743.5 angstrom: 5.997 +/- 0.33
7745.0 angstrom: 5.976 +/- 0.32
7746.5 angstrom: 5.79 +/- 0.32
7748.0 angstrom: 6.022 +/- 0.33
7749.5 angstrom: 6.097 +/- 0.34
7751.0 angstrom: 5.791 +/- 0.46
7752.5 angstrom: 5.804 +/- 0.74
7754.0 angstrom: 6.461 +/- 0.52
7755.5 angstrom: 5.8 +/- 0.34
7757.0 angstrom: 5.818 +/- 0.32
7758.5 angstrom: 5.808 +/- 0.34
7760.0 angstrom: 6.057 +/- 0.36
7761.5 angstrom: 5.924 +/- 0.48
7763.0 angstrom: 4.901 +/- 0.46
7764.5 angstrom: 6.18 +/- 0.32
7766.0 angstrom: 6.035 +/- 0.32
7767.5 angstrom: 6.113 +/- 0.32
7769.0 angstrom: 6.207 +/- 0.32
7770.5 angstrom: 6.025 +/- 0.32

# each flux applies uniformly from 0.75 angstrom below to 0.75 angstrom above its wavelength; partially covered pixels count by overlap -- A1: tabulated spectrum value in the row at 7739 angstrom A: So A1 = 6.103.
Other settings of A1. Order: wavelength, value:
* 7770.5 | 6.025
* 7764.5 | 6.18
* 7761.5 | 5.924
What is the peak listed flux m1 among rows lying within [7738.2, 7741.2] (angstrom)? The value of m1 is 6.458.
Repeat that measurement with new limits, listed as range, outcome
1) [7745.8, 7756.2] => 6.461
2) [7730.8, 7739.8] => 6.103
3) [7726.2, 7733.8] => 5.93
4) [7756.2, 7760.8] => 6.057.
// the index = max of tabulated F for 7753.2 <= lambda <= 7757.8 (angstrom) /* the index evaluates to 6.461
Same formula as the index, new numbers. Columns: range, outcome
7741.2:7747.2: 5.997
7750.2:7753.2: 5.804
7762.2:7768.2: 6.18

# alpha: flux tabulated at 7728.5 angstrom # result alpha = 5.32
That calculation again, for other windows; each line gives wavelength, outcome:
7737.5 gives 5.897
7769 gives 6.207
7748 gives 6.022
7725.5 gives 5.869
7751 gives 5.791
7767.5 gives 6.113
